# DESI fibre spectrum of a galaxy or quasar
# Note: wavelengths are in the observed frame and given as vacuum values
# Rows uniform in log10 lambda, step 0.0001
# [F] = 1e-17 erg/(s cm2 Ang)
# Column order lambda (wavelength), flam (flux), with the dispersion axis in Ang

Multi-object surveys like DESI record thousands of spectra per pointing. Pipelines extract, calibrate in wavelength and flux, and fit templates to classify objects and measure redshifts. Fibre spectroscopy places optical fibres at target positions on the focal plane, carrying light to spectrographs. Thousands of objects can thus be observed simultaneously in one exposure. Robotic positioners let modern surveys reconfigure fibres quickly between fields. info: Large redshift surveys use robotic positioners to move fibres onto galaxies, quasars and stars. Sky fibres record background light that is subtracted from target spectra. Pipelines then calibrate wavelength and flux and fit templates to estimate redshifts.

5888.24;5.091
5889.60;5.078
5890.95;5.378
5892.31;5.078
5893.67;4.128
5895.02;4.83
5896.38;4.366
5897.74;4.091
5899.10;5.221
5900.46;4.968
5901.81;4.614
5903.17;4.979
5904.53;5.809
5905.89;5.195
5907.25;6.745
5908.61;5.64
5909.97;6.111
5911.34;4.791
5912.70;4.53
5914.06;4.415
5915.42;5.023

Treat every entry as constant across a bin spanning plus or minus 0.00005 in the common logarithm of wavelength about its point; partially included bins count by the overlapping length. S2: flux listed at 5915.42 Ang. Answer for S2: 5.023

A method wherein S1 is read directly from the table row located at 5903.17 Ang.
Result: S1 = 4.979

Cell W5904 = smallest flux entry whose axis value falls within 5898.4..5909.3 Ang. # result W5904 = 4.614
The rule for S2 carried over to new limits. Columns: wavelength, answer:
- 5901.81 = 4.614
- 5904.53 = 5.809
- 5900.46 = 4.968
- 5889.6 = 5.078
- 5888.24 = 5.091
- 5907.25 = 6.745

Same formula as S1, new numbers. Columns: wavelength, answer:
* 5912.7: 4.53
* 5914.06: 4.415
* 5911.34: 4.791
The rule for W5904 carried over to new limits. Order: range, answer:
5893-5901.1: 4.091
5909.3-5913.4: 4.53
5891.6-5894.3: 4.128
